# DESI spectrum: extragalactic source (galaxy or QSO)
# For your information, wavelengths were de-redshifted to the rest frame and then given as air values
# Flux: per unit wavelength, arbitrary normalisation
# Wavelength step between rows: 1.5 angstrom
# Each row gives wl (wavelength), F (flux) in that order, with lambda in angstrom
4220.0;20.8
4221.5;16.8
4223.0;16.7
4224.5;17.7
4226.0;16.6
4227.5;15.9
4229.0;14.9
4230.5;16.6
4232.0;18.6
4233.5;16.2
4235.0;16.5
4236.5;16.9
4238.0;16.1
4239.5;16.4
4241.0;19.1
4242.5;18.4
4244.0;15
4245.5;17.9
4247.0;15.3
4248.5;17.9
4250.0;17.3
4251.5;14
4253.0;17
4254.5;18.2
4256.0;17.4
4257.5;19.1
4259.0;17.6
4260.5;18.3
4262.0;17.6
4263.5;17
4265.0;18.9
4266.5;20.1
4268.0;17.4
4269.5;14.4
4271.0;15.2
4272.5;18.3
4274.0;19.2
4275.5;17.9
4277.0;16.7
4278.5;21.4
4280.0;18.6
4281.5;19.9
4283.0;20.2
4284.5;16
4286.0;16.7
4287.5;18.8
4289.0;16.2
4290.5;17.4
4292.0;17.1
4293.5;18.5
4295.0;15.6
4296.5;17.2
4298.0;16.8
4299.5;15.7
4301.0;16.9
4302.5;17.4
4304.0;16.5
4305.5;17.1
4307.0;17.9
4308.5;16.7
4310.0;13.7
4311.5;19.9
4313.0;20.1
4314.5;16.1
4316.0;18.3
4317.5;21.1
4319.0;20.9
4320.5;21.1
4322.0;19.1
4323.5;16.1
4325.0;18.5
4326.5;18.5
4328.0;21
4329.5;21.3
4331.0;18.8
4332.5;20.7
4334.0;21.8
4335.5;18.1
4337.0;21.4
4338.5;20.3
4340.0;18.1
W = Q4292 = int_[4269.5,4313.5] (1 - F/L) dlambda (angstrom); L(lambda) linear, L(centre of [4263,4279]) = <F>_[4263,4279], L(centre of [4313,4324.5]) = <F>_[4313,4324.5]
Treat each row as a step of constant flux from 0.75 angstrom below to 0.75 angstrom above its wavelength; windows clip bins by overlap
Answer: 2.0 angstrom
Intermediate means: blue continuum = 17.8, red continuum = 19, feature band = 17.5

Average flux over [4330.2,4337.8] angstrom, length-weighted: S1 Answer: 20.2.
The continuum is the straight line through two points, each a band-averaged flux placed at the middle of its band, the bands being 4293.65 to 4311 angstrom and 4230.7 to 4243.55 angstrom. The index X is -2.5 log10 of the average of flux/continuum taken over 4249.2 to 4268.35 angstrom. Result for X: -0.04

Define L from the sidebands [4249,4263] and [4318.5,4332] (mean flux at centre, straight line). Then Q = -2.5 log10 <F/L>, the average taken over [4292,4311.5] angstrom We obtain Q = 0.12 mag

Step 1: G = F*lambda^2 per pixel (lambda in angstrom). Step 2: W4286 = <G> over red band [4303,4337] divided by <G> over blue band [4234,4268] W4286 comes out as 1.12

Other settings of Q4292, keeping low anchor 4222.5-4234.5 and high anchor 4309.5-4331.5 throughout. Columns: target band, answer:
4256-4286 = -0.50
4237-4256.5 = 0.23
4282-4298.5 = 0.79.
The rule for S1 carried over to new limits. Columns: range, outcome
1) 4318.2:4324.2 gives 19.3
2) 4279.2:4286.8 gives 18.3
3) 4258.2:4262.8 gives 17.8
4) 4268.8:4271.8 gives 14.9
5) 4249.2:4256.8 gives 16.8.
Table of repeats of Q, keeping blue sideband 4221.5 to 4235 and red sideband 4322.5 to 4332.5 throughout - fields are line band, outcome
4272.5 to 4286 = -0.04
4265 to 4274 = 0.02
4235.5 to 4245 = 0.00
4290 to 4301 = 0.09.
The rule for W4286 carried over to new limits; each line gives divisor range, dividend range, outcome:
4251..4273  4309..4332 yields 1.12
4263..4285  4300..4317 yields 0.97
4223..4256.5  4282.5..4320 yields 1.08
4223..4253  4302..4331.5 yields 1.15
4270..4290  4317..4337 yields 1.12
